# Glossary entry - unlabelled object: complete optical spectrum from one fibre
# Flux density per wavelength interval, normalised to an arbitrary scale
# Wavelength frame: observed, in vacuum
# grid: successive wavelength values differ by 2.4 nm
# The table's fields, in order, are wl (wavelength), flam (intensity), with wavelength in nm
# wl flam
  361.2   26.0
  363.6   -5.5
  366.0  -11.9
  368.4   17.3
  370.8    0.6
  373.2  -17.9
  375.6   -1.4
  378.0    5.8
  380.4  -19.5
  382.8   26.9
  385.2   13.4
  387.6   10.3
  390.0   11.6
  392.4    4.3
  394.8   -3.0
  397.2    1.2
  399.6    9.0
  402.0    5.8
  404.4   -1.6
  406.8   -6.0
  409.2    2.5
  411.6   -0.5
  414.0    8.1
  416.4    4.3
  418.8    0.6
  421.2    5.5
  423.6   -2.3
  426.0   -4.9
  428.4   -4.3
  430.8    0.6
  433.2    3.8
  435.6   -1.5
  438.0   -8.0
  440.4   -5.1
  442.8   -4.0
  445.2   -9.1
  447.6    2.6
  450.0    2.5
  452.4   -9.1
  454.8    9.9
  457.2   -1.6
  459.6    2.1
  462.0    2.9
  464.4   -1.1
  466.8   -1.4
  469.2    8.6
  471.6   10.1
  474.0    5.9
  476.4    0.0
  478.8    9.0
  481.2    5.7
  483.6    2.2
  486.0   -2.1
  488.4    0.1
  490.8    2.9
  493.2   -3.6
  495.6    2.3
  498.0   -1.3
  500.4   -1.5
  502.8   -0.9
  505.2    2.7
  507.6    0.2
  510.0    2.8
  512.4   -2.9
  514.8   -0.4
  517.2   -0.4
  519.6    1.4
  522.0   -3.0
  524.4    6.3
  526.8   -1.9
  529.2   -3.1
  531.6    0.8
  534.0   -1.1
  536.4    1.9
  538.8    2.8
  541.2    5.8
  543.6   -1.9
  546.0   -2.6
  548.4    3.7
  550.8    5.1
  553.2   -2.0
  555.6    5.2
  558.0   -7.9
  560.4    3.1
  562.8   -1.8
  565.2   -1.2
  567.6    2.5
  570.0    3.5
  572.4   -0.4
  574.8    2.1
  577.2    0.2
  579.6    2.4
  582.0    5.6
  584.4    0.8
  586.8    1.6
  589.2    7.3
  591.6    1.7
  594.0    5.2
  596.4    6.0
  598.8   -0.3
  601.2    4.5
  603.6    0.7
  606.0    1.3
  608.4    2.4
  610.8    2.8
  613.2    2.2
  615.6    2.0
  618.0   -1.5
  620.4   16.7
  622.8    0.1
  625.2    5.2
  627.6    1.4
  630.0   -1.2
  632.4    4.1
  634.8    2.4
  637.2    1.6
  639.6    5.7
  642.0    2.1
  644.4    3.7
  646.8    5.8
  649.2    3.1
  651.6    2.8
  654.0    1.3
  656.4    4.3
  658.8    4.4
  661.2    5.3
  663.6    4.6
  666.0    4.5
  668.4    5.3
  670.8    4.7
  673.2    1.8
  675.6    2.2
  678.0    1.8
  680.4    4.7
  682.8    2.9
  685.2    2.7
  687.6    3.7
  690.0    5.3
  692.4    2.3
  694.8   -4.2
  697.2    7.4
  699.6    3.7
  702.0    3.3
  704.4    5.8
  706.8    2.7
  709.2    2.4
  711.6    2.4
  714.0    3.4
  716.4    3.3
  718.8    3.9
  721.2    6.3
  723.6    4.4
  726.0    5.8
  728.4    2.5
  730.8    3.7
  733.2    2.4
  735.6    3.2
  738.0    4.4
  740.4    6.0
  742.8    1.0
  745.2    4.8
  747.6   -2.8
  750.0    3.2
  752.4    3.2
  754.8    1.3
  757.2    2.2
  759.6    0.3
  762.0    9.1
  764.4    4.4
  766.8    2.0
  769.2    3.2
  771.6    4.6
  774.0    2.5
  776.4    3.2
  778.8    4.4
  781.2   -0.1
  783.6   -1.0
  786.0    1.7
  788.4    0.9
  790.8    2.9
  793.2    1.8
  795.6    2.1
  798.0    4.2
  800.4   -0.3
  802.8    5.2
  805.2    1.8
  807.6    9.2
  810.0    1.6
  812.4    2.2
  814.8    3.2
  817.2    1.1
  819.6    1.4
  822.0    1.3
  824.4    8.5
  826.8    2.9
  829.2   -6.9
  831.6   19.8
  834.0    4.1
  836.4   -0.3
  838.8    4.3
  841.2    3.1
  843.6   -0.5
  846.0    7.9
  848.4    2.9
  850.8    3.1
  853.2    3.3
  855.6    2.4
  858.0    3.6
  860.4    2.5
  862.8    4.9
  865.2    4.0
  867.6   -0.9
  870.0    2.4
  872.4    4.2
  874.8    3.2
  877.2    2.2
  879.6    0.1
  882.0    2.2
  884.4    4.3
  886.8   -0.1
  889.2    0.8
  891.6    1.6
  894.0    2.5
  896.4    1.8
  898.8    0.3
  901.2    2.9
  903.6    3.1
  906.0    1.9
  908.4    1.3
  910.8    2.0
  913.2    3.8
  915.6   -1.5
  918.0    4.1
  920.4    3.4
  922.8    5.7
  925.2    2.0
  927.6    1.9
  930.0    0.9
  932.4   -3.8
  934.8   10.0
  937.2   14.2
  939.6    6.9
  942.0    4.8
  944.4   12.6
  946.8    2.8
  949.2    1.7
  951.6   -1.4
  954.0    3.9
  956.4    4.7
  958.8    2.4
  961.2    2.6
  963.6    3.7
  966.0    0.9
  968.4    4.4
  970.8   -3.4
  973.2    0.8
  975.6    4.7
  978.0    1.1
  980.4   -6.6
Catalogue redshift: 0.66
